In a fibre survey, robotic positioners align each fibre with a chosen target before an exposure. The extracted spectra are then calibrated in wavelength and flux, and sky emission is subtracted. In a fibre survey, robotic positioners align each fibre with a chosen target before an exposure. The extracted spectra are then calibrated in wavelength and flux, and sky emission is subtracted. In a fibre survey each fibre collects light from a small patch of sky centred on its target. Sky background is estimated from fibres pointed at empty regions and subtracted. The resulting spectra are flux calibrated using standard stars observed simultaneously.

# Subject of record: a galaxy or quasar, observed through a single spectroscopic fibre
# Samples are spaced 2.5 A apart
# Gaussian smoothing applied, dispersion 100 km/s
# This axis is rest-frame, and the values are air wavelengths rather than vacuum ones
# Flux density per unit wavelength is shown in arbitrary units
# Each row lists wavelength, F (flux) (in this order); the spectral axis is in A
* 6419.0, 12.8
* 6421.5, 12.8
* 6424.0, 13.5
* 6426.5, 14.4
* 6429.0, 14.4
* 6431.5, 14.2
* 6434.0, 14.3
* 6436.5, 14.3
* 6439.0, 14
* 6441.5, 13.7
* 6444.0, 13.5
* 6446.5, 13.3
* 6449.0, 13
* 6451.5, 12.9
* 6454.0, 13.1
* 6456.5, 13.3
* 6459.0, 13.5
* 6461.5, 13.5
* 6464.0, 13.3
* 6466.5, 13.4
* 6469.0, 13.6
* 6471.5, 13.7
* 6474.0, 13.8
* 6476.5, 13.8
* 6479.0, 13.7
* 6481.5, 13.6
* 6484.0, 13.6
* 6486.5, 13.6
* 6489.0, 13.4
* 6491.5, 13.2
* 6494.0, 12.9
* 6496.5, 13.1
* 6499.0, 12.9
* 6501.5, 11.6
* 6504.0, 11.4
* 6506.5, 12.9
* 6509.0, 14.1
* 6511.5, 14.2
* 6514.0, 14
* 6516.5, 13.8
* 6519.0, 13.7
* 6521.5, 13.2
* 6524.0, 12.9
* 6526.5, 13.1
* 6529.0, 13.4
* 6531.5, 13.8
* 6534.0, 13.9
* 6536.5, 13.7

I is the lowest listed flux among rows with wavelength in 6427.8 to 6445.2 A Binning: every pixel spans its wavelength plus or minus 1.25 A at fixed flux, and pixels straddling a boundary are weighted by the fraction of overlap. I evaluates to 13.5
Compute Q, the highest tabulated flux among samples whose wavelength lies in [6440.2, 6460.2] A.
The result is 13.7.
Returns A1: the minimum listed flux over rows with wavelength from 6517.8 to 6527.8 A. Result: 12.9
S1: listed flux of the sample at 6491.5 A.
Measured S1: 13.2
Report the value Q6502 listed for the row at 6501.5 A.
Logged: 11.6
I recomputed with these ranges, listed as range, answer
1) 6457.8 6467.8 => 13.3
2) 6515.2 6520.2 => 13.7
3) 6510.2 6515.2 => 14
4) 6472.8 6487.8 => 13.6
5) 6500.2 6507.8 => 11.4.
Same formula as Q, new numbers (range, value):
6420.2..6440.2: 14.4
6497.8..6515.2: 14.2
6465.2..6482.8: 13.8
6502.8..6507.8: 12.9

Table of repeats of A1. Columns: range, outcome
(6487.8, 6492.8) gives 13.2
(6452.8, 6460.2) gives 13.1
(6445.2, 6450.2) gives 13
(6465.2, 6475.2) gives 13.4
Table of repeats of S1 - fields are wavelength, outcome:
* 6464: 13.3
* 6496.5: 13.1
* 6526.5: 13.1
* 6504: 11.4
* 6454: 13.1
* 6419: 12.8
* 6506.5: 12.9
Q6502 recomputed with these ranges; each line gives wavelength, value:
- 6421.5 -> 12.8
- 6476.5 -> 13.8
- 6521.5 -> 13.2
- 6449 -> 13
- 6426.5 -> 14.4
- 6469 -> 13.6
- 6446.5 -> 13.3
